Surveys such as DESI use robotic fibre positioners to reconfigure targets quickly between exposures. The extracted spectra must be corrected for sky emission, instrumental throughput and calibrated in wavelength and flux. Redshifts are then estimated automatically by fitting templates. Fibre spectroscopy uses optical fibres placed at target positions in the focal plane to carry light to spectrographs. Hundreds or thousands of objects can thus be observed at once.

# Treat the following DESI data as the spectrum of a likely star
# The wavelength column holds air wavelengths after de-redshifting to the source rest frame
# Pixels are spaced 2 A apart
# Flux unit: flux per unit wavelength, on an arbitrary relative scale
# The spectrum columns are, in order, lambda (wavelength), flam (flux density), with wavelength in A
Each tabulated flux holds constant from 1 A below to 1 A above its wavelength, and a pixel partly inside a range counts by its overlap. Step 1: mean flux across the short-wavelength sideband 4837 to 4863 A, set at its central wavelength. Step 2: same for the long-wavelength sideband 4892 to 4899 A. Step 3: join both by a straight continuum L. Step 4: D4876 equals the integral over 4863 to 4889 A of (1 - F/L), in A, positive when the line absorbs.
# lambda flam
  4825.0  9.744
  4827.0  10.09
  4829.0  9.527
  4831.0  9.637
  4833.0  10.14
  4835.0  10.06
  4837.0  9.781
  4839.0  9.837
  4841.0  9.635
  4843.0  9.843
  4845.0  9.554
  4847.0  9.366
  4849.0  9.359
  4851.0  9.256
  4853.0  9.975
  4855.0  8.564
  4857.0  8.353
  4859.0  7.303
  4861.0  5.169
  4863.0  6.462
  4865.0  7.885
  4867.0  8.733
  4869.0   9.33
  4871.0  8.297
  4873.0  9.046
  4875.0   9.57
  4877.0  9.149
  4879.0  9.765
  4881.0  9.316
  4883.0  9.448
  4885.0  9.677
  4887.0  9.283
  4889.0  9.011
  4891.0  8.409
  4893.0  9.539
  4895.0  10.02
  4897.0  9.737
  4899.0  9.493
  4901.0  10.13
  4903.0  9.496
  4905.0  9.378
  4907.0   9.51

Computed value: 0.9 A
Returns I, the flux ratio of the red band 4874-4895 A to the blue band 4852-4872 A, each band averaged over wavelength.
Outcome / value 1.2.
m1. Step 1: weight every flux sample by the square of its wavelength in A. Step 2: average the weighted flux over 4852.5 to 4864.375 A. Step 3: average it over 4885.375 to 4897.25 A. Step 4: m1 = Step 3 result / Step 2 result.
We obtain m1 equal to 1.25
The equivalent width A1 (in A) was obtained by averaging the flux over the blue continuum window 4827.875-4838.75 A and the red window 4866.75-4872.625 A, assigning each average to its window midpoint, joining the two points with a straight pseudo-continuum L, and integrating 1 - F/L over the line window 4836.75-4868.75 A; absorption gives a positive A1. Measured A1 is 2.2 A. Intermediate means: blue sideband 9.83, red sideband 8.82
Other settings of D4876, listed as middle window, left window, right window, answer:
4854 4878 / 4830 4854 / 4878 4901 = 3.56 A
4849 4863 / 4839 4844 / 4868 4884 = 2.16 A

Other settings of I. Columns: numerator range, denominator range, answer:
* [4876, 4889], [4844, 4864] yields 1.13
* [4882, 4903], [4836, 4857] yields 1.00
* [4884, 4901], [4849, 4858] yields 1.04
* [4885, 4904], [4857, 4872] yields 1.24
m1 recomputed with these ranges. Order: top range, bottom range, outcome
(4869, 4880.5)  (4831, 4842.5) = 0.95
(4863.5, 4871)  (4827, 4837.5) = 0.87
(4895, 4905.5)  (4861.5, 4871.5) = 1.23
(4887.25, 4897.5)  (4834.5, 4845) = 0.97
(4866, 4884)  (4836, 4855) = 0.97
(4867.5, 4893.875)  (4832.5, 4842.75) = 0.95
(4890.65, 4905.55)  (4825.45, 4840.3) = 1.00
